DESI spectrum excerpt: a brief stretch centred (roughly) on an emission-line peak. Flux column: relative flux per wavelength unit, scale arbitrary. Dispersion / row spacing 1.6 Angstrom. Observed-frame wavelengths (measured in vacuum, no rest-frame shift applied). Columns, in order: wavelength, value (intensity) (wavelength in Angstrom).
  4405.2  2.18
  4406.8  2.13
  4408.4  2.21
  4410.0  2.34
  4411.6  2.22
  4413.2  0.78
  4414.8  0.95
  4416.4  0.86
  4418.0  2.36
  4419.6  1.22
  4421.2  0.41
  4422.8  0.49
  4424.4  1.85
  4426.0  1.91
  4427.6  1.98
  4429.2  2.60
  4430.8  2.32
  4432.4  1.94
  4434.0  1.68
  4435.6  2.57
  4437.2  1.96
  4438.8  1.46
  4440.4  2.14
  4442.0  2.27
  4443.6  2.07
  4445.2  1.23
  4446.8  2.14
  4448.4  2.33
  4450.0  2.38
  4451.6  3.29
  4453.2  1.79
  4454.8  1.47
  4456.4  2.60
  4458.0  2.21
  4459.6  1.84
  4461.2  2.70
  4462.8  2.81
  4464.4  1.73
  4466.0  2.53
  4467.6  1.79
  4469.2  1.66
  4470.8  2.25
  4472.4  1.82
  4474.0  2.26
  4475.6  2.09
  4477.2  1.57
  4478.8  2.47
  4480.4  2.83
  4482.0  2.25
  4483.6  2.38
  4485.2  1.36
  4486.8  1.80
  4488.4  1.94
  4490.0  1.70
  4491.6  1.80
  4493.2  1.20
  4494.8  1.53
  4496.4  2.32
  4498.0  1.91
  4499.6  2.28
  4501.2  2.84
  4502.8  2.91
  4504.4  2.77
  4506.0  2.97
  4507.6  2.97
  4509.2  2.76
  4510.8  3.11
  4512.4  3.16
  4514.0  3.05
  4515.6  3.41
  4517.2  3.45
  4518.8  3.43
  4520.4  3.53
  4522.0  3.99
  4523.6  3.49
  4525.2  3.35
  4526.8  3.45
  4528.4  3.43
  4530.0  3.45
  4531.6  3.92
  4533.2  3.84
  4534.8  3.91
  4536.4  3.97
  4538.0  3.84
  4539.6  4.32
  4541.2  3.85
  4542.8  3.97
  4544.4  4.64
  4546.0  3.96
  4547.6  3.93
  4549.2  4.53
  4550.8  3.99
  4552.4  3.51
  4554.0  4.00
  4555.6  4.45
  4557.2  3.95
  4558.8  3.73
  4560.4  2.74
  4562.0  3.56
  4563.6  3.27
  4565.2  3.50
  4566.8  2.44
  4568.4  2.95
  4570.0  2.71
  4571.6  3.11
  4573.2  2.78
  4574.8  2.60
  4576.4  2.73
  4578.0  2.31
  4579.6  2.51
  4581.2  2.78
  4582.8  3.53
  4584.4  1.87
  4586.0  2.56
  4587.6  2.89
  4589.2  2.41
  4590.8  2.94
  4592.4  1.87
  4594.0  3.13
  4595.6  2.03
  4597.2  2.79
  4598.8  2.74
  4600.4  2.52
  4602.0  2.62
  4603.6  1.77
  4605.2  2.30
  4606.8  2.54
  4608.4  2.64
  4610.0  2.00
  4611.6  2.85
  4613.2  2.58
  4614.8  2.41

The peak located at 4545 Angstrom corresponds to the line C IV 1549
